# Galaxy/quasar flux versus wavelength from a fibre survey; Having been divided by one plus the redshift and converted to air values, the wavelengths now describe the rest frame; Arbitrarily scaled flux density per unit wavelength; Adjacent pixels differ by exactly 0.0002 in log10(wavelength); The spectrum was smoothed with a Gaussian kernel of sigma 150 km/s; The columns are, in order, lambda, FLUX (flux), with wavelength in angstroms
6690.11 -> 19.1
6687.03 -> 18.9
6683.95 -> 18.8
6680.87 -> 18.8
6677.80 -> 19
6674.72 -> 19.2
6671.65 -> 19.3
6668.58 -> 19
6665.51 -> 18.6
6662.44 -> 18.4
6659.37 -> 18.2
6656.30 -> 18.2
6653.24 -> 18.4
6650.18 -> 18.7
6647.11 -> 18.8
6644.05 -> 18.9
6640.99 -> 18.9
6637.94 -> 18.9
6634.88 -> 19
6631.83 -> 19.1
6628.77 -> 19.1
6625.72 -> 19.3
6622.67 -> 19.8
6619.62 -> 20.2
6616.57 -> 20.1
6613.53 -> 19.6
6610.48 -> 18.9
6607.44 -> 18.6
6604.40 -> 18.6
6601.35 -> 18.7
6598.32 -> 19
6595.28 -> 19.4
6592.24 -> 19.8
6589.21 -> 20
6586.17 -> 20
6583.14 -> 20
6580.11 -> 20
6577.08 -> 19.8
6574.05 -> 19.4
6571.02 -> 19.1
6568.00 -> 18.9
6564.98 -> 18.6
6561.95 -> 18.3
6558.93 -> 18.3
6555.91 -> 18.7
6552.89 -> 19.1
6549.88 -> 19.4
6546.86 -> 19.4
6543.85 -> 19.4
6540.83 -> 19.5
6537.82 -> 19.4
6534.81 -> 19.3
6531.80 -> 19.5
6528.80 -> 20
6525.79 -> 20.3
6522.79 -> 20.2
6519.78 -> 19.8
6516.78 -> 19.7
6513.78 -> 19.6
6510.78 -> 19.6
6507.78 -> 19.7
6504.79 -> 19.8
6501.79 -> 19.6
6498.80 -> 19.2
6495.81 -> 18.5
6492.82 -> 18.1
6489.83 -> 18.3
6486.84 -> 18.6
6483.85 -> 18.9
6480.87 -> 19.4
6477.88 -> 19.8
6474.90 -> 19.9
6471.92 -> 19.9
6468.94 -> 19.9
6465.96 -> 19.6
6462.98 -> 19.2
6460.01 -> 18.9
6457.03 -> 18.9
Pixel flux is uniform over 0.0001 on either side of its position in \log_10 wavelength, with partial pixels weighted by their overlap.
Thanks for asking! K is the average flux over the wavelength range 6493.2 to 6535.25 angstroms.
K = 19.6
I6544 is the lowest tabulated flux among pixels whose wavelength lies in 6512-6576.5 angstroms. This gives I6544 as 18.3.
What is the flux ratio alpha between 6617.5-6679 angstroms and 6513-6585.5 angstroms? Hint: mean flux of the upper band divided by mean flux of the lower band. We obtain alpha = 0.98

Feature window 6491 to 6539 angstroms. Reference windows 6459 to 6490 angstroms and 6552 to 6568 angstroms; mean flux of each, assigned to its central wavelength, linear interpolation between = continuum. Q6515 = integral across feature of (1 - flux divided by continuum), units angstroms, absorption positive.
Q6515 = -1.3 angstroms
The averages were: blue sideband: 19.4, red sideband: 18.6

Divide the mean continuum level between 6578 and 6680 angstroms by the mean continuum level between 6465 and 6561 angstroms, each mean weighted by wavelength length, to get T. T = 0.99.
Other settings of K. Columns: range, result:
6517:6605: 19.4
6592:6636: 19.3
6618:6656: 19.1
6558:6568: 18.5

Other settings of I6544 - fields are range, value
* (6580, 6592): 20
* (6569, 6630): 18.6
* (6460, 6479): 18.9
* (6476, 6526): 18.1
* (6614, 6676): 18.2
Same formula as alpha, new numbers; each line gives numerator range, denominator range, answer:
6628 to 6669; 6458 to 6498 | 0.98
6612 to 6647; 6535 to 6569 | 1.02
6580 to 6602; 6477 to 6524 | 1.02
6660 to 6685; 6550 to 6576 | 1.00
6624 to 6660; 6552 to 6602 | 0.98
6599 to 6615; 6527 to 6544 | 0.97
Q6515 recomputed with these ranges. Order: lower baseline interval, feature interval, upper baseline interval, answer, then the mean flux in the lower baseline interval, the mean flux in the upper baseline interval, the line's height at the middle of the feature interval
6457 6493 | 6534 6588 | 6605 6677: -0.4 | 19.2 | 19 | 19.1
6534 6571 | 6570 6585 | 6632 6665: -0.6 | 19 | 18.7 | 18.9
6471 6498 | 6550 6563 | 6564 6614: 0.4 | 19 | 19.3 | 19.2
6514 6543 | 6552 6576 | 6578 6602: 1.1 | 19.7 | 19.7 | 19.7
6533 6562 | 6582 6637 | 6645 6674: -1.6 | 19.1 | 18.6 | 18.9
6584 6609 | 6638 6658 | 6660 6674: 0.3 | 19.3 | 18.8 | 18.9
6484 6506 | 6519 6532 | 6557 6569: -0.9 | 18.9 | 18.5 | 18.7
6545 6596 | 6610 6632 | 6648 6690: -0.6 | 19.3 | 18.7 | 19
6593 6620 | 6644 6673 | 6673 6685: 0.6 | 19.2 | 19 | 19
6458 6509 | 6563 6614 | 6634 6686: -0.9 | 19.2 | 18.8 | 19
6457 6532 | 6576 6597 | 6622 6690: -0.8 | 19.4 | 18.9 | 19.1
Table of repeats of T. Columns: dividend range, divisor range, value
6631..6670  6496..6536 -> 0.95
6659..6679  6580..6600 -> 0.96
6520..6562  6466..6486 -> 0.99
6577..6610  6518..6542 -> 0.98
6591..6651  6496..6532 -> 0.97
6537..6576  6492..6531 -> 0.97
